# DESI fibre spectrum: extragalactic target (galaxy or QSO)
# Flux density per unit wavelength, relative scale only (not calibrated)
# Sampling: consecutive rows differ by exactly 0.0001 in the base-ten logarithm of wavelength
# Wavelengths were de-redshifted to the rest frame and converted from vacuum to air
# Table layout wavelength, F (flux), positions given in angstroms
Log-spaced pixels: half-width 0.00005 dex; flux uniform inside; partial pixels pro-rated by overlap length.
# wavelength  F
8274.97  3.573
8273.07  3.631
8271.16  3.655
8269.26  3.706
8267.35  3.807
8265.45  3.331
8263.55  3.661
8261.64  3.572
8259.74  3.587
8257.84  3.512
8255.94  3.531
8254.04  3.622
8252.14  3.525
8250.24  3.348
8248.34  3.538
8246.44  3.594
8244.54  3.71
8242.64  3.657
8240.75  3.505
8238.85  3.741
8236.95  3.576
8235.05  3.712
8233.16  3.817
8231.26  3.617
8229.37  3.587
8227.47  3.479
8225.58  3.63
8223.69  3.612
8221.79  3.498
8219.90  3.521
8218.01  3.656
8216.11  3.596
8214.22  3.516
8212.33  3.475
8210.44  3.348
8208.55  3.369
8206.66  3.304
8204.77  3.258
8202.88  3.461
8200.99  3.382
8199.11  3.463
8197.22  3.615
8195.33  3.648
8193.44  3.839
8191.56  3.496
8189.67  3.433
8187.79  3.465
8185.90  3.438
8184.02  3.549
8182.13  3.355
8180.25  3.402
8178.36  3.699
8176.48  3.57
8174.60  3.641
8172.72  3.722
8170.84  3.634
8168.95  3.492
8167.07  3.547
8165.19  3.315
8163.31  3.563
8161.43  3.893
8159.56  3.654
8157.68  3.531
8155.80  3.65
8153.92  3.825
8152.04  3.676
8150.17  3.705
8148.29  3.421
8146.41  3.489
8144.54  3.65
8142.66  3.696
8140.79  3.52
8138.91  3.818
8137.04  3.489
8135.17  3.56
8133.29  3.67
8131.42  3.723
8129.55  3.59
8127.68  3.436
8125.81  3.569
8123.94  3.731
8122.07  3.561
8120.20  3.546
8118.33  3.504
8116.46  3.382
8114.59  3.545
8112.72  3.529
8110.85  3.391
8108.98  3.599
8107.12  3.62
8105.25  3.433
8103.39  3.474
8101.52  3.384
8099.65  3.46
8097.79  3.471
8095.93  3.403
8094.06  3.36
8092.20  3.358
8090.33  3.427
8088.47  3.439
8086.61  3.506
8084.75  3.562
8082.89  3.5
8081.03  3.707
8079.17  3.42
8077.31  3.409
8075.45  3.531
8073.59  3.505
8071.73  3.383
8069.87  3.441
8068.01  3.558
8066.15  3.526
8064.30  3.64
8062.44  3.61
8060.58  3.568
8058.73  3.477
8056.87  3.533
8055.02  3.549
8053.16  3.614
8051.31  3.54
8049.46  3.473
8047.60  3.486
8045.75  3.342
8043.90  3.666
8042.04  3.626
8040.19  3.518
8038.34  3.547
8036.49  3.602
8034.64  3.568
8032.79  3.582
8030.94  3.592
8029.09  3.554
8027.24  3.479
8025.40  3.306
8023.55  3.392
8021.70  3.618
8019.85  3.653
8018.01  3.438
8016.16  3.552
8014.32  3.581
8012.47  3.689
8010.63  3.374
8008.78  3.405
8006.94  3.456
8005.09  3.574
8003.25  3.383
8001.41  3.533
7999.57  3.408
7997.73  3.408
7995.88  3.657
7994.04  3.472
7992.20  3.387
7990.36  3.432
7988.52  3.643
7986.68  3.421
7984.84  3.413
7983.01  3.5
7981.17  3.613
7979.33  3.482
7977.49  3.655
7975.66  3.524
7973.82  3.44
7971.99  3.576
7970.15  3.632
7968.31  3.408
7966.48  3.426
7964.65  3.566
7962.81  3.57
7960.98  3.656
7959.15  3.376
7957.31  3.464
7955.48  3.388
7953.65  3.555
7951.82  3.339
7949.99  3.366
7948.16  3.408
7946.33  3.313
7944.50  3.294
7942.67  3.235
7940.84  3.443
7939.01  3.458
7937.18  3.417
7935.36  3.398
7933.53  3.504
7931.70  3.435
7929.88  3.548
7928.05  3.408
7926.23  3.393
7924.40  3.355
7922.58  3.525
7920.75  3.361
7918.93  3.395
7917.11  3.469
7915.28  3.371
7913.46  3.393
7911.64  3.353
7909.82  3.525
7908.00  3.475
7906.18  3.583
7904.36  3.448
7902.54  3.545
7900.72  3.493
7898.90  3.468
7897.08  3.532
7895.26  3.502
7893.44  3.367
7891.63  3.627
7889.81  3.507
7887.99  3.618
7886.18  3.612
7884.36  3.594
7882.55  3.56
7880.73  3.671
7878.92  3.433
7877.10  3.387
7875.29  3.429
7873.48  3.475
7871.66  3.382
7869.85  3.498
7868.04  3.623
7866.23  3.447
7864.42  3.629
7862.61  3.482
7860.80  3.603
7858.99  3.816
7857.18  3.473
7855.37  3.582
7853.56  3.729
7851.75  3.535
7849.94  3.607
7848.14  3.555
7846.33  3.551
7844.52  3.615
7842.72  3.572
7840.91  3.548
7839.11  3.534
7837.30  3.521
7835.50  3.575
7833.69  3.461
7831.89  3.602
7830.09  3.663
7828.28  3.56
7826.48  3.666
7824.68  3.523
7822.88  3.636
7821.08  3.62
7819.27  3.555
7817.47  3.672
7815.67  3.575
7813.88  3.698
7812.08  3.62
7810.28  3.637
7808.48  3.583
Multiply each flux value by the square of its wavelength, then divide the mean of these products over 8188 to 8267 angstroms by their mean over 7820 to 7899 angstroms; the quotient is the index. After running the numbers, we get 1.09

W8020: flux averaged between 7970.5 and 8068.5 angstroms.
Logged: 3.52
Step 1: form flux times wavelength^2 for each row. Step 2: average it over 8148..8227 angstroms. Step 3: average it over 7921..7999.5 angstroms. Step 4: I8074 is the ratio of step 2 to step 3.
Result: 1.1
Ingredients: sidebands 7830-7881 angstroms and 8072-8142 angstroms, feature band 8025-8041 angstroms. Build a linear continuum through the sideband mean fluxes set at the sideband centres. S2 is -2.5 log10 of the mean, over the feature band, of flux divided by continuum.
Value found 0.00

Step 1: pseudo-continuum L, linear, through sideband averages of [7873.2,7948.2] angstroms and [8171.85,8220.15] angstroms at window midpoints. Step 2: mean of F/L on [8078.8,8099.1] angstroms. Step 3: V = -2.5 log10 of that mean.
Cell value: 0.01 mag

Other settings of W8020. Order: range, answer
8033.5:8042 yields 3.57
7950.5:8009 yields 3.49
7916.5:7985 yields 3.46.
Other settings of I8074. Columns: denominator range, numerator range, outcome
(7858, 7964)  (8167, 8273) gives 1.10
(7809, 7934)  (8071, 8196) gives 1.07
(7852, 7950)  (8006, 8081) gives 1.05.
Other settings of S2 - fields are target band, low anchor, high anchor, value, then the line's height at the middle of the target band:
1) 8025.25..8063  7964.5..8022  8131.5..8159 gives 0.00 mag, 3.55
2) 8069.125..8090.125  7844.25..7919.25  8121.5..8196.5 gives 0.03 mag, 3.57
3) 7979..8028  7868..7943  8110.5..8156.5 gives 0.01 mag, 3.52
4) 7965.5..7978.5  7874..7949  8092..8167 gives -0.01 mag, 3.49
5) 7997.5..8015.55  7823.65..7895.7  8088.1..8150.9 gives 0.02 mag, 3.54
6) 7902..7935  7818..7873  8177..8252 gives 0.04 mag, 3.56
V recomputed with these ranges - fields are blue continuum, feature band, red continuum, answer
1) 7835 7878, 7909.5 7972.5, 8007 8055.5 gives 0.03 mag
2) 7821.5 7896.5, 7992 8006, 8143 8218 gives 0.02 mag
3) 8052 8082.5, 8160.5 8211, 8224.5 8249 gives 0.03 mag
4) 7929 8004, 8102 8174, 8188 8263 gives -0.02 mag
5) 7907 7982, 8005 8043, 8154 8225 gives -0.02 mag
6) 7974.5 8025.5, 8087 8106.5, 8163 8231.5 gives 0.03 mag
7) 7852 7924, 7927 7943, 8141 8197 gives 0.03 mag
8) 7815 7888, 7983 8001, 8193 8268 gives 0.03 mag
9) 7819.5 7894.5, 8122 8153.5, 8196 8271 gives -0.02 mag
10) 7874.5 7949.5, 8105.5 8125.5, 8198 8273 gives -0.01 mag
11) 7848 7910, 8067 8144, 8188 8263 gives 0.01 mag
